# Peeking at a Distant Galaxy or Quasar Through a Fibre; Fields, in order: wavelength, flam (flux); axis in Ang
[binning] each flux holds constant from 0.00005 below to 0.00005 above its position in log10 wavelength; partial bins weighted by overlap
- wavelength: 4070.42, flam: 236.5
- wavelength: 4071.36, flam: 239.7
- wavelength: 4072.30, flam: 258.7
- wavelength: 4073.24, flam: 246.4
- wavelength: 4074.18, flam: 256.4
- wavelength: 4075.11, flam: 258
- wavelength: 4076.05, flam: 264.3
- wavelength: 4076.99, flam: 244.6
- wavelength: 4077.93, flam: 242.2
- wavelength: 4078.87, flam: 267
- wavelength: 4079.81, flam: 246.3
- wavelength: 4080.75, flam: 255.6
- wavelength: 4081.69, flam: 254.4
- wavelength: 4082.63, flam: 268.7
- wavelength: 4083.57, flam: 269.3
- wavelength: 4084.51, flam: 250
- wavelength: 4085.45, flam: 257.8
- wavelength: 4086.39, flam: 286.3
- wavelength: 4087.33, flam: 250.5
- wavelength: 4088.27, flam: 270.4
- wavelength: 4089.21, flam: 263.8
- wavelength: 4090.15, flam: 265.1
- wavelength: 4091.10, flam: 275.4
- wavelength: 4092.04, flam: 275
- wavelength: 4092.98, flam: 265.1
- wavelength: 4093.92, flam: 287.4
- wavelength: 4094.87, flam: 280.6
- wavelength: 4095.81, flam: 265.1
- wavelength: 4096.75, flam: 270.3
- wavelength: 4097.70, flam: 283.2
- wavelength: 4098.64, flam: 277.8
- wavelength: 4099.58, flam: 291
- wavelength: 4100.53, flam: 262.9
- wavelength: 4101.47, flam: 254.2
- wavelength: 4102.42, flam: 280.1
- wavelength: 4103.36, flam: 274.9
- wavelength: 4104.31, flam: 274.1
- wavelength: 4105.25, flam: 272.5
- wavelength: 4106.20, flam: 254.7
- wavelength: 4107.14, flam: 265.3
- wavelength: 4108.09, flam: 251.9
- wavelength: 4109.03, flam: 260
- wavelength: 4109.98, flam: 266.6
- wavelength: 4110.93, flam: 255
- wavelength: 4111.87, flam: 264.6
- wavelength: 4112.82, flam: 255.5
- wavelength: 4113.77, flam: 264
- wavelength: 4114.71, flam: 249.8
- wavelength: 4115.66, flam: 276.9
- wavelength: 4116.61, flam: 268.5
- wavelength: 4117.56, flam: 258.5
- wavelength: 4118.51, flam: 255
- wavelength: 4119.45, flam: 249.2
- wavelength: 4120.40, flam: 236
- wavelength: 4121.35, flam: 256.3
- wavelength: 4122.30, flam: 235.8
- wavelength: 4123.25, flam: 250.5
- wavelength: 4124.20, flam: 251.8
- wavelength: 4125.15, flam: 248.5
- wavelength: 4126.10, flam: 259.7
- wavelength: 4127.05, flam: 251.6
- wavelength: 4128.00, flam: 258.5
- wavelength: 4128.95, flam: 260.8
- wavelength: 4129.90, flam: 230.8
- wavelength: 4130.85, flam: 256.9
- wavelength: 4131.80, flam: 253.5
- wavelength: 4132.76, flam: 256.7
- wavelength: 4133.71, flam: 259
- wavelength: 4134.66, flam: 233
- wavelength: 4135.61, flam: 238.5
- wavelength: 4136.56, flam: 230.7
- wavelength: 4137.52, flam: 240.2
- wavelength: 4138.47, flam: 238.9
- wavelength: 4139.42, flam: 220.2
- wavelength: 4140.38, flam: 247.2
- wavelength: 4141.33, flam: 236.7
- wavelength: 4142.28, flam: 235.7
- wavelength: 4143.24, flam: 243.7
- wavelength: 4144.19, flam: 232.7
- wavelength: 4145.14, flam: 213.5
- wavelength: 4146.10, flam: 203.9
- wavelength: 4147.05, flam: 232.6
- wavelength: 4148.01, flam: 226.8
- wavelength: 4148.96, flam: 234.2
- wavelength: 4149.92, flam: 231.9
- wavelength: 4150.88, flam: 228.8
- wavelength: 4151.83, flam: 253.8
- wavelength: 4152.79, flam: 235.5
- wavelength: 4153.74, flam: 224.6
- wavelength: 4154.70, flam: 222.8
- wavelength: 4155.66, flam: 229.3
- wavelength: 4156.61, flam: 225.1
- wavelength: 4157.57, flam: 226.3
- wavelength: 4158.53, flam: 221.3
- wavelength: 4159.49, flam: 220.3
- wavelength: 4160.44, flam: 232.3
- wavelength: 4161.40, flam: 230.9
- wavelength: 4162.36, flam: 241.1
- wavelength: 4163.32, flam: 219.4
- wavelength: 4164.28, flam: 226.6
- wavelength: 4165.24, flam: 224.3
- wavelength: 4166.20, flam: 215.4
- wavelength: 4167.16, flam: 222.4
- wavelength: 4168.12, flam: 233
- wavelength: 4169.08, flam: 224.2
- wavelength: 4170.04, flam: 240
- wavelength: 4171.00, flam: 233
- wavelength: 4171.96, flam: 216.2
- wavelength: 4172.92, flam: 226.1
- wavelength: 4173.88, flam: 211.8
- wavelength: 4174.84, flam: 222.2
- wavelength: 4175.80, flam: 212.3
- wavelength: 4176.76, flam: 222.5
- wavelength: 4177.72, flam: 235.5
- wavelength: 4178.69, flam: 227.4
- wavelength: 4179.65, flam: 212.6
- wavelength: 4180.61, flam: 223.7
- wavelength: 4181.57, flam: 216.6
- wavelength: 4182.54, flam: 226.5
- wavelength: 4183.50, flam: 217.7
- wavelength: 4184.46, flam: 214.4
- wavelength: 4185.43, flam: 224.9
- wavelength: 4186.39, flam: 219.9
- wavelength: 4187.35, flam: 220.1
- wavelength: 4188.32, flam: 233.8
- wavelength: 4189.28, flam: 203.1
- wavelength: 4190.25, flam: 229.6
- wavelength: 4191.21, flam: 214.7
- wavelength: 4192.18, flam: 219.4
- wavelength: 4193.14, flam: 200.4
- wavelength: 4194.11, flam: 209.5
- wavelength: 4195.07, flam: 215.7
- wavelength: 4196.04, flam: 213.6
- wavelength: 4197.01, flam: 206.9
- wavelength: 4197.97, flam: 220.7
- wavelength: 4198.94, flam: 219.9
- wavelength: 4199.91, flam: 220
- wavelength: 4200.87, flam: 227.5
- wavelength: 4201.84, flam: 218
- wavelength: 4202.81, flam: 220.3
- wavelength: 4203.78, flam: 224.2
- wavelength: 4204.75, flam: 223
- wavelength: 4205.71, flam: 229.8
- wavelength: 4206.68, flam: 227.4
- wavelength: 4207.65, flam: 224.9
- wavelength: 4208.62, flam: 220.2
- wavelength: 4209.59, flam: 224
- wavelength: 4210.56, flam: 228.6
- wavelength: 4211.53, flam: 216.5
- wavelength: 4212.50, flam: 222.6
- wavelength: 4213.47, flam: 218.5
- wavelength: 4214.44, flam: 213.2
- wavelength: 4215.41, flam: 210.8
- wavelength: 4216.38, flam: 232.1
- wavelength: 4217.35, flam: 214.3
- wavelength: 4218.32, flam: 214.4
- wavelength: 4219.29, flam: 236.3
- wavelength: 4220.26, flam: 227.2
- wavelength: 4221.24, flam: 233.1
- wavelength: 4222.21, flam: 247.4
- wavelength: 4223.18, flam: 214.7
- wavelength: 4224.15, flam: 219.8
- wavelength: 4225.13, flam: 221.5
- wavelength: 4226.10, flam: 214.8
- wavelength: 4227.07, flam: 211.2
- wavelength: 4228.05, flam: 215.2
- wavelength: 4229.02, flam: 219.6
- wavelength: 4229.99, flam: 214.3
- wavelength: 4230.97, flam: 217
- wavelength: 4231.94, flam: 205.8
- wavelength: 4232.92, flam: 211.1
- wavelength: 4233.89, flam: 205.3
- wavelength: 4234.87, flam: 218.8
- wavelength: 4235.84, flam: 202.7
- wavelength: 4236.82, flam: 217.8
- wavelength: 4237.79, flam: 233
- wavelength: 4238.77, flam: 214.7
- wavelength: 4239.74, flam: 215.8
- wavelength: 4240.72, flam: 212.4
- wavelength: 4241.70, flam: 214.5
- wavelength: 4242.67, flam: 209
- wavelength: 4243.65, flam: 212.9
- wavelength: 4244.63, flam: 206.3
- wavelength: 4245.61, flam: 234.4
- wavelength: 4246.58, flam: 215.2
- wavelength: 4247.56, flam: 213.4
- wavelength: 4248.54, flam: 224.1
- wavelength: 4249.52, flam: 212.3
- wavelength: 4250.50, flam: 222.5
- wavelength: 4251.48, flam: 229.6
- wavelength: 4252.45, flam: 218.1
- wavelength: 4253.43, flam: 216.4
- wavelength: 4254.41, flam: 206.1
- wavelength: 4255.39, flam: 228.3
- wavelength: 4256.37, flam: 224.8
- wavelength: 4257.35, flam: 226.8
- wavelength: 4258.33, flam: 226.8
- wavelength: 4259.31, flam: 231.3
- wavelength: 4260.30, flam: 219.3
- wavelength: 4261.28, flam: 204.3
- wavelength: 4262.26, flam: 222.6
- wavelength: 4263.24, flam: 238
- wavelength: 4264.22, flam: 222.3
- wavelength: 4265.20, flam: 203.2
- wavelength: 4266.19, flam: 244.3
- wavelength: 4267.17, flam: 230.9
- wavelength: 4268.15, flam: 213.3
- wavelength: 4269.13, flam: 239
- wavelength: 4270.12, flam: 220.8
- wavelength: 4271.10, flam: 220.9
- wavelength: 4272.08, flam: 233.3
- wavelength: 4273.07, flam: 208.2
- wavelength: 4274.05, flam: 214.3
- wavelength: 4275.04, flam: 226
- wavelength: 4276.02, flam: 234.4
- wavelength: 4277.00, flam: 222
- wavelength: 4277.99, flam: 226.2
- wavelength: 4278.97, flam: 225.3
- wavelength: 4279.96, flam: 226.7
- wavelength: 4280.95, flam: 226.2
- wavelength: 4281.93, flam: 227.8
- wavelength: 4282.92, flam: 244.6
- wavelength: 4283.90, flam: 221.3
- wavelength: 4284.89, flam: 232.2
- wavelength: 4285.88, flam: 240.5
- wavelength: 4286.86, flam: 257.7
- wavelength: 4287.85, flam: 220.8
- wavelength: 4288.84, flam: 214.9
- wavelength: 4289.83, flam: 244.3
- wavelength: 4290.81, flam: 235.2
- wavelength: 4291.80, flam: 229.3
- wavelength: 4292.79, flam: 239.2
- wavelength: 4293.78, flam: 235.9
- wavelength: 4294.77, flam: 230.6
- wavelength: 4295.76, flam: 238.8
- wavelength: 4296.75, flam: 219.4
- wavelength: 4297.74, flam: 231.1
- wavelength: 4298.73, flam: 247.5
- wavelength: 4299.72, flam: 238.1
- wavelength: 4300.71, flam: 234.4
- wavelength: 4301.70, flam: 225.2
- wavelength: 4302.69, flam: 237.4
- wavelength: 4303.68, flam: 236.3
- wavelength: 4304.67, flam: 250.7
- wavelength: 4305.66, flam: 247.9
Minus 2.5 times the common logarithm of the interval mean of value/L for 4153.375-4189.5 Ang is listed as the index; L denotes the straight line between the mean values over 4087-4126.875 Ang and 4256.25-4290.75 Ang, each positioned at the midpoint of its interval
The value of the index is 0.12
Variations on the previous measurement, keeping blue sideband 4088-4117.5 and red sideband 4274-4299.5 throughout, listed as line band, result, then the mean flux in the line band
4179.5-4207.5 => 0.14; 219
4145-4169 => 0.14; 227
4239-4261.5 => 0.10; 219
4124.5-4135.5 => 0.05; 251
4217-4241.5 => 0.12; 218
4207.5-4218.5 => 0.12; 220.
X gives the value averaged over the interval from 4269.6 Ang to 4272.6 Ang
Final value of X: 225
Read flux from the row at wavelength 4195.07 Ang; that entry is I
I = 215.7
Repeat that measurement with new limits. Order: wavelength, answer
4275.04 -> 226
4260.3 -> 219.3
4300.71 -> 234.4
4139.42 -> 220.2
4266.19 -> 244.3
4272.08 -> 233.3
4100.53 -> 262.9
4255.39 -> 228.3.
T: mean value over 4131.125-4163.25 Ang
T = 233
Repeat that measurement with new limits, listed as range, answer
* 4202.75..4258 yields 219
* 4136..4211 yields 225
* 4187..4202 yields 217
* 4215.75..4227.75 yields 224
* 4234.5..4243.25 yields 215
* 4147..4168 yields 228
